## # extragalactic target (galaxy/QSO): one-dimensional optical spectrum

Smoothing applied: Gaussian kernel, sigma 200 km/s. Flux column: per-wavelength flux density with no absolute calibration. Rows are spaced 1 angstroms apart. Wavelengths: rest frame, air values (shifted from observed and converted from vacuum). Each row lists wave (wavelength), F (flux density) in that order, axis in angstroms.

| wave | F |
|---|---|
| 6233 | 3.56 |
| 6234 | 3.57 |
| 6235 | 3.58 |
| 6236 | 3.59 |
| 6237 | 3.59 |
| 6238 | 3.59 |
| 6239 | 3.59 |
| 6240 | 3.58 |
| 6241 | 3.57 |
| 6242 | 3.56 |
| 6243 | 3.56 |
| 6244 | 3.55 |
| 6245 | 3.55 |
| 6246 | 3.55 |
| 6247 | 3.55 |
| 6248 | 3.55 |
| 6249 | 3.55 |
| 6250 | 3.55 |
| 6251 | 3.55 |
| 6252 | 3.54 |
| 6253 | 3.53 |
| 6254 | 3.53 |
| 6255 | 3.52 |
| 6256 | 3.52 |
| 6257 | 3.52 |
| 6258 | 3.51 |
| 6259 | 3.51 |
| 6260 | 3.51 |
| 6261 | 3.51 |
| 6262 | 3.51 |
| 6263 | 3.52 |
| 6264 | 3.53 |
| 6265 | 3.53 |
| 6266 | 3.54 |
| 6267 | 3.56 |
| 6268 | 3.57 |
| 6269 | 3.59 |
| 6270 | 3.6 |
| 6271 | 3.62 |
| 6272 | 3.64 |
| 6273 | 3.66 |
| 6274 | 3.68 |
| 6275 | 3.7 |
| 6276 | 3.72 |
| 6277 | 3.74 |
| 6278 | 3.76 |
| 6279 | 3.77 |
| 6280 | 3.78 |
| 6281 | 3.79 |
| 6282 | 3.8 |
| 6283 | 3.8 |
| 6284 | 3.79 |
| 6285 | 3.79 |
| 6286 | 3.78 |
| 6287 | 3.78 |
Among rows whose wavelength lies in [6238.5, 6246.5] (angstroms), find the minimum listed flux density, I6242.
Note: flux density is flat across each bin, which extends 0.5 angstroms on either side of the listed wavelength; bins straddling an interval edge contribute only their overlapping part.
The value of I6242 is 3.55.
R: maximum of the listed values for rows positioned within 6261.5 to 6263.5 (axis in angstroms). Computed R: 3.52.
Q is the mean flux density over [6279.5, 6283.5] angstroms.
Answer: 3.79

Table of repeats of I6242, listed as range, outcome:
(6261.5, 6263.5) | 3.51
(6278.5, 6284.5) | 3.77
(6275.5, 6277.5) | 3.72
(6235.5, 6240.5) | 3.58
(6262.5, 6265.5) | 3.52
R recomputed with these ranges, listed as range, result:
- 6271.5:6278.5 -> 3.76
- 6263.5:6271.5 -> 3.62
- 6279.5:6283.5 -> 3.8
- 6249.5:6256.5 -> 3.55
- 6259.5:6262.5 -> 3.51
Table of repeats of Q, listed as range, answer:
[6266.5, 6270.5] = 3.58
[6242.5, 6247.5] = 3.55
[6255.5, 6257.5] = 3.52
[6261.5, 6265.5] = 3.52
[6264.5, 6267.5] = 3.54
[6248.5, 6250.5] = 3.55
